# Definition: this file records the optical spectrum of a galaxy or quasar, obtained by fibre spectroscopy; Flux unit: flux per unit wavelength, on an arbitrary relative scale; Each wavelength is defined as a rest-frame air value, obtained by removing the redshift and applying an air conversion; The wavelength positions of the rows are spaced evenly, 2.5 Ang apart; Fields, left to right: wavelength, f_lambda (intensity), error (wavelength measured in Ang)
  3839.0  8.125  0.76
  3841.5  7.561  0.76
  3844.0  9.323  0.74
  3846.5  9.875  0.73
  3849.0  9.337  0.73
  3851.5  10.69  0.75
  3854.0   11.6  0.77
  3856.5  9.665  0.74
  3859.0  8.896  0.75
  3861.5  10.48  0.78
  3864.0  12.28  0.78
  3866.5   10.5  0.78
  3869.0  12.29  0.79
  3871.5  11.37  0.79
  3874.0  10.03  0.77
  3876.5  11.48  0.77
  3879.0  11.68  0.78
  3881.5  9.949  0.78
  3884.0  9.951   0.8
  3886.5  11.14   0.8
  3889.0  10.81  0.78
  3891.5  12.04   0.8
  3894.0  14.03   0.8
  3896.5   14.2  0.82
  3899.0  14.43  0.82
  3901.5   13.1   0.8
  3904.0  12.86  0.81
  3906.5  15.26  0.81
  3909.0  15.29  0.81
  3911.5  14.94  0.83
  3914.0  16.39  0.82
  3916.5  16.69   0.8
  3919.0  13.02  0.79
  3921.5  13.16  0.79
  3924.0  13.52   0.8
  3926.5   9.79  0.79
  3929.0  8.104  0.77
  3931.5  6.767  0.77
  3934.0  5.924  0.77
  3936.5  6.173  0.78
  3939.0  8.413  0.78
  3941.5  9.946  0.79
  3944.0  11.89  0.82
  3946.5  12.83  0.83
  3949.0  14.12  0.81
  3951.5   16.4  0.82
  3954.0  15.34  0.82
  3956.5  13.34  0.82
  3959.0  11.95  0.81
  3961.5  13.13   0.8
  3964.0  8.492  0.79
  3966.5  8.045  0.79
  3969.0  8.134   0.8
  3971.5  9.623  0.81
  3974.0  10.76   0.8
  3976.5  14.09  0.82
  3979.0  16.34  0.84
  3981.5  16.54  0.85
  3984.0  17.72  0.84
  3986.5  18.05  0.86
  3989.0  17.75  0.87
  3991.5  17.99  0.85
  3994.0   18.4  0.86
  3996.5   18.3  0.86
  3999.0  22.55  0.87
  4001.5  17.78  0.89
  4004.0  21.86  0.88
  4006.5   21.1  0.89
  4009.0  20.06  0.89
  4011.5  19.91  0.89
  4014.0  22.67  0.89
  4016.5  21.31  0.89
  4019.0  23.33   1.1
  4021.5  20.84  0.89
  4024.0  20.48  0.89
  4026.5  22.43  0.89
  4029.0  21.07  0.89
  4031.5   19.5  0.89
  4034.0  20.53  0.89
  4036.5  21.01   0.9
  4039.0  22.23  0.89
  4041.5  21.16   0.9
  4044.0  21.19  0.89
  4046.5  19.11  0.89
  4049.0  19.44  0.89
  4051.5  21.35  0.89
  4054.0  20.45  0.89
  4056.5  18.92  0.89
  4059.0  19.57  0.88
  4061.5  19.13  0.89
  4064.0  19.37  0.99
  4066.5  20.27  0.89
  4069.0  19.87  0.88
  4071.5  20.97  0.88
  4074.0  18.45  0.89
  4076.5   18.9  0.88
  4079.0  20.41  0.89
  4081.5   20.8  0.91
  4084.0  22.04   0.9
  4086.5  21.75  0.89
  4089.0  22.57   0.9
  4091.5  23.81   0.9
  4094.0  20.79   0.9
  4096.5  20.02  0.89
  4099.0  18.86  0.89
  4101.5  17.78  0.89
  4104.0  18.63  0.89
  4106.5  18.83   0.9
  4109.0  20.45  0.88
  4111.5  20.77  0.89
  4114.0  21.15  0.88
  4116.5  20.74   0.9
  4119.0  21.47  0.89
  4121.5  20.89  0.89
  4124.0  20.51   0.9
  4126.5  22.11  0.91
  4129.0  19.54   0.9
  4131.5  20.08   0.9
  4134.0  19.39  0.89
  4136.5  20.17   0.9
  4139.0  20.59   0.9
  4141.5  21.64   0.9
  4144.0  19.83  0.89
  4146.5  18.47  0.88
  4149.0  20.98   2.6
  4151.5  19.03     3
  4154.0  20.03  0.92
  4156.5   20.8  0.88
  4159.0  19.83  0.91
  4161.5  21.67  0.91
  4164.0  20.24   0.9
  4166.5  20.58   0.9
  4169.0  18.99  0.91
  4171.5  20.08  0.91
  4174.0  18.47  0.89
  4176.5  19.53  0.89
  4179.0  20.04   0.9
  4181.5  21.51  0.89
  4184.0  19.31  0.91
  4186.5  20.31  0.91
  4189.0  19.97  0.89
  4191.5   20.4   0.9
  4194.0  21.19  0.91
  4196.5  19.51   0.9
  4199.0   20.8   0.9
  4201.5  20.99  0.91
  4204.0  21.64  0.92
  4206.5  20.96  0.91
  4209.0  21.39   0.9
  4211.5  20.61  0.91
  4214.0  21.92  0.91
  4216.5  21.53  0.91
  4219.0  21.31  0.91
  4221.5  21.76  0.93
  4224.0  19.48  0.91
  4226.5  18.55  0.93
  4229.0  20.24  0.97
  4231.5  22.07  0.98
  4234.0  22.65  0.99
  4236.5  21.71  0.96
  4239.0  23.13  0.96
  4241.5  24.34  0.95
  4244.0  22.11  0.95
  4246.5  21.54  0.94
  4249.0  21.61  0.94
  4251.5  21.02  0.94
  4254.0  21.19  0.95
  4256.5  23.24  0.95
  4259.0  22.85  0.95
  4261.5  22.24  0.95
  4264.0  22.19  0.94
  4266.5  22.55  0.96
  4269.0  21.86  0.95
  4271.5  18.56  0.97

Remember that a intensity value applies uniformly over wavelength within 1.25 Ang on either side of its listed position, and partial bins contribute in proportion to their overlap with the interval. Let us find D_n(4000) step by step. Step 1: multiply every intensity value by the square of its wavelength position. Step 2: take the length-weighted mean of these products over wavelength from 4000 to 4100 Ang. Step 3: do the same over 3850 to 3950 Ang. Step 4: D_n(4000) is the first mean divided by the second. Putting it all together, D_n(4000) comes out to 1.91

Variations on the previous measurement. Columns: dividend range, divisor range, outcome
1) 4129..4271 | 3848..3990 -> 1.98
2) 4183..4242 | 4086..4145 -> 1.08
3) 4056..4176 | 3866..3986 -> 1.82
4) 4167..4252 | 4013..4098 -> 1.09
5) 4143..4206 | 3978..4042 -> 1.09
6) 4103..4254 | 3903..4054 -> 1.42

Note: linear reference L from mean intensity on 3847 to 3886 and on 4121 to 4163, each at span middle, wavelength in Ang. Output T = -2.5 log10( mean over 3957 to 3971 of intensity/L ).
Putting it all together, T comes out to 0.358 mag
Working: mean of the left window 10.7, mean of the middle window 10.1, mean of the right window 20.3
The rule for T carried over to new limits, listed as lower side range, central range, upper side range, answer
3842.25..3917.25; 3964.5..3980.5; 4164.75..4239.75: 0.29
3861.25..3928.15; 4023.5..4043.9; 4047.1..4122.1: -0.16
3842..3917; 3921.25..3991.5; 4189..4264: 0.17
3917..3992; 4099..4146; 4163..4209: -0.12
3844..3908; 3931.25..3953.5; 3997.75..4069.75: 0.41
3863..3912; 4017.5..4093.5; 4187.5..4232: -0.23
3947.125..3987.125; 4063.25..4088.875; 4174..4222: -0.22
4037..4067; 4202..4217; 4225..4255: 0.01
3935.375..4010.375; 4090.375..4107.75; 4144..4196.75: -0.10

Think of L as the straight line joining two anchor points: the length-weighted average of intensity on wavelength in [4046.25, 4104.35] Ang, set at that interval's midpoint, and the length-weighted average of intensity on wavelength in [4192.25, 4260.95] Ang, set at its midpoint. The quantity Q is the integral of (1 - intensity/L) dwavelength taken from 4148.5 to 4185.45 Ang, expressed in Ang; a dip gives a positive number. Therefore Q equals 1.6 Ang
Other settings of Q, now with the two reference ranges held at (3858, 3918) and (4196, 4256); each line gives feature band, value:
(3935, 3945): 3.56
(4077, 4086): -1.72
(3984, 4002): -3.98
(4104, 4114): -0.91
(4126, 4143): -1.29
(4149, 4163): -0.56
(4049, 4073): -4.07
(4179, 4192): 0.03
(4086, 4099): -2.64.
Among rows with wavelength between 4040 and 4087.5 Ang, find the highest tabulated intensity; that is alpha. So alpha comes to 22.04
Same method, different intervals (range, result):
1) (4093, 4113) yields 20.79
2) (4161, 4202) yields 21.67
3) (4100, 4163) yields 22.11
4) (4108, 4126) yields 21.47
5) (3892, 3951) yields 16.69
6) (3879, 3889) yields 11.68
